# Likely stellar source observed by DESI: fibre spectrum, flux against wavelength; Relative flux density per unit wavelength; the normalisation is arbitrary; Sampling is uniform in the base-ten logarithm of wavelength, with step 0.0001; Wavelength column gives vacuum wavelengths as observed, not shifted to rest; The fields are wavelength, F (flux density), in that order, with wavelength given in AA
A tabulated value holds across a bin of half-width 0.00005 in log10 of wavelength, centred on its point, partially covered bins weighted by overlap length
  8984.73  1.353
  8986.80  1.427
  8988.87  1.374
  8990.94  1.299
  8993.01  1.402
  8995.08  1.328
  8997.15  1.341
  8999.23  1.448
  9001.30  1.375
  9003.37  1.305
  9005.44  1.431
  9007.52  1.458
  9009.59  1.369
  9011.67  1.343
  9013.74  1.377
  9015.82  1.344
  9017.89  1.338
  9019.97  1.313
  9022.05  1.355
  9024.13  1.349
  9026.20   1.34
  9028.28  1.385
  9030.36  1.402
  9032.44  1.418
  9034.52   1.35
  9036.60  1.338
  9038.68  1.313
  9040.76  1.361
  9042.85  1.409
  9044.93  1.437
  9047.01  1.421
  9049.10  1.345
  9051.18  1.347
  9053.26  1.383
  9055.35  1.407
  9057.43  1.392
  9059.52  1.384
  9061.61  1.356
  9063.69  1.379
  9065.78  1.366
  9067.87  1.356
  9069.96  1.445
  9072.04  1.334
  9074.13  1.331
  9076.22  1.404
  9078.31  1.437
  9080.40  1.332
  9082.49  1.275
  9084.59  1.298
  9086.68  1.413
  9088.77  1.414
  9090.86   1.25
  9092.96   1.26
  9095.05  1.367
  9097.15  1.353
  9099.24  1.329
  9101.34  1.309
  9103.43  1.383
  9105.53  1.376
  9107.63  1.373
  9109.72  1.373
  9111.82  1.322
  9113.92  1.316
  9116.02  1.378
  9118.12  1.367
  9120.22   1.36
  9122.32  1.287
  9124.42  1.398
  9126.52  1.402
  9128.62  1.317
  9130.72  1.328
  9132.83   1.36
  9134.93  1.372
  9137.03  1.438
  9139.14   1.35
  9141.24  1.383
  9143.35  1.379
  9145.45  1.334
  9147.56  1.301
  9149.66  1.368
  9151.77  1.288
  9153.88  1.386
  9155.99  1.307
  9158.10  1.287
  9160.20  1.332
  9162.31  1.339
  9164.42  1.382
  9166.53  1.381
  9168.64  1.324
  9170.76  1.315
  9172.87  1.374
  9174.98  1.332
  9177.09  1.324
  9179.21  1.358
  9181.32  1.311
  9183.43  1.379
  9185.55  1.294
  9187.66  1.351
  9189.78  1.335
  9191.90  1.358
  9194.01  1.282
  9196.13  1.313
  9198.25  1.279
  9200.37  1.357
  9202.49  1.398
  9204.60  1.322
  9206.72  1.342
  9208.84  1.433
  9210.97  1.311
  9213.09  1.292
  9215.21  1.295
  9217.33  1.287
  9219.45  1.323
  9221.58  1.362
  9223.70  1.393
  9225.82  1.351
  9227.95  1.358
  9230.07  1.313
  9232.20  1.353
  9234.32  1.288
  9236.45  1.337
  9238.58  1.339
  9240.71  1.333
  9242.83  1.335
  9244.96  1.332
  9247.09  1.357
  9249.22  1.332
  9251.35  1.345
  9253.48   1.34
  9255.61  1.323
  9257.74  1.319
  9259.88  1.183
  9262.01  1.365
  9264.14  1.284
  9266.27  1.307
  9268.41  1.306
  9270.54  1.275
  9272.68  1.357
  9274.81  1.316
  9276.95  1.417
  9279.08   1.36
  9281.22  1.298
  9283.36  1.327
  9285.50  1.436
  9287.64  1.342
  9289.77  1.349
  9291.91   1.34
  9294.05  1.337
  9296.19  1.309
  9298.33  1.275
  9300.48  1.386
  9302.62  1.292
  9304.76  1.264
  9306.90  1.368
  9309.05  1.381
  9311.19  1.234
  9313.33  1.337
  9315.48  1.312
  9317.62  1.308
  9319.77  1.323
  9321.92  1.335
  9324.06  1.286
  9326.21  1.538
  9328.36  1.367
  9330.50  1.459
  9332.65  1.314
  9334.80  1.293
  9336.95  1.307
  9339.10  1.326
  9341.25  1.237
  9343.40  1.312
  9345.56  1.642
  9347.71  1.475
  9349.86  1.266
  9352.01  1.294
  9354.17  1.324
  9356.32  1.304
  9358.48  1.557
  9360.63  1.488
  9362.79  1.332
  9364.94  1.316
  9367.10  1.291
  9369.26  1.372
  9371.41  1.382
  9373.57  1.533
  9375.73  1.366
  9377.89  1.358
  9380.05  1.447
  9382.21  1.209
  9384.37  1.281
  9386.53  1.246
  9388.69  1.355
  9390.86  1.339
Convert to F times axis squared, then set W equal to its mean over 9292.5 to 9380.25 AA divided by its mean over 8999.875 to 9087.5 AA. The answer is 1.06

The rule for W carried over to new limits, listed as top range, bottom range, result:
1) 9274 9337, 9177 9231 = 1.03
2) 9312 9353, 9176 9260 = 1.04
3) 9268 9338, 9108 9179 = 1.03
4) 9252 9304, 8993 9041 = 1.03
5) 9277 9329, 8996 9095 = 1.04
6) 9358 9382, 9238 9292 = 1.07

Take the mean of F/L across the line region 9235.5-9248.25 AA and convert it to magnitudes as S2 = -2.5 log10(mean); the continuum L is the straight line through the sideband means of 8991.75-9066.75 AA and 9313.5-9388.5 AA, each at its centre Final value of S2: 0.02 mag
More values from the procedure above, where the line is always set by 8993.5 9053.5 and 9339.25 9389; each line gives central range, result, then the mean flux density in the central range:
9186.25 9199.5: 0.04 mag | 1.32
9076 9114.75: 0.02 mag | 1.35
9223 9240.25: 0.02 mag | 1.34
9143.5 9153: 0.03 mag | 1.33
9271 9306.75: 0.02 mag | 1.34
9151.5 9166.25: 0.02 mag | 1.34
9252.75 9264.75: 0.05 mag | 1.3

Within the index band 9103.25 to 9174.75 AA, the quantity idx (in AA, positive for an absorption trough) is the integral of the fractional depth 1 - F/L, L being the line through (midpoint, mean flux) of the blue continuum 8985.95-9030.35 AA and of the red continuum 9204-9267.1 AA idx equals -0.4 AA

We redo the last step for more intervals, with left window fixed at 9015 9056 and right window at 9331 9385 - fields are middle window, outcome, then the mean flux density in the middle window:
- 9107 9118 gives 0.1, 1.35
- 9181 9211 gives 0.6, 1.34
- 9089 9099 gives 0.4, 1.32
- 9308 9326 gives 0.5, 1.33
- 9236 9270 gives 1.1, 1.32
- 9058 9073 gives -0.1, 1.38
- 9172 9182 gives 0.2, 1.34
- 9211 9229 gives 0.4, 1.33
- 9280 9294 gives 0.2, 1.35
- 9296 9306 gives 0.4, 1.31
